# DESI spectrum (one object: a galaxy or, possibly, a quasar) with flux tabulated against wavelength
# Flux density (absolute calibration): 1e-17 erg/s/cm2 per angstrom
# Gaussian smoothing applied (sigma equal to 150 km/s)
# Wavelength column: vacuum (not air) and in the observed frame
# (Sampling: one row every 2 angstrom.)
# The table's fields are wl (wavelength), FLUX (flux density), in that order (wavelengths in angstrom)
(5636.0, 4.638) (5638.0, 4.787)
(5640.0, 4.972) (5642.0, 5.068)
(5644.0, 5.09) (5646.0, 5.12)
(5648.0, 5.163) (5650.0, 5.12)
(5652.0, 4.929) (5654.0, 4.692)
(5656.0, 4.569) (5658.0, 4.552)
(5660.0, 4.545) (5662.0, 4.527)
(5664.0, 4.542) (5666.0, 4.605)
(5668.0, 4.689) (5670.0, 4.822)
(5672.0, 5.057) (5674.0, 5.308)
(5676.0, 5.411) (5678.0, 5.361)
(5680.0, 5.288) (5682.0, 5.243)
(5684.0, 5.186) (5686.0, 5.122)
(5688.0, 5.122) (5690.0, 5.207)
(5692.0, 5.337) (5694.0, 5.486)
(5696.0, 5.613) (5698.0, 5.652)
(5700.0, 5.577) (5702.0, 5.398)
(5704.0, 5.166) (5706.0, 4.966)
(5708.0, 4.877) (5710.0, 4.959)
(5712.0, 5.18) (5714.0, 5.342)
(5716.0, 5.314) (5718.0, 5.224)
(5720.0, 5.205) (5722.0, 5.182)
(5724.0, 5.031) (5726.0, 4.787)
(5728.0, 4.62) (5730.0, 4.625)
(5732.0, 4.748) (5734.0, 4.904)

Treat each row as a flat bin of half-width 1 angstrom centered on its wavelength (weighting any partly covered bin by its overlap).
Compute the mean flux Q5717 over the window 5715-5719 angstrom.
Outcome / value 5.27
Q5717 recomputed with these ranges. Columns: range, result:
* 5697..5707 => 5.35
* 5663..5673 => 4.74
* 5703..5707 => 5.07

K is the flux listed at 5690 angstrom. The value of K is 5.207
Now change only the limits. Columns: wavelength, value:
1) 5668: 4.689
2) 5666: 4.605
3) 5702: 5.398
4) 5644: 5.09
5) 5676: 5.411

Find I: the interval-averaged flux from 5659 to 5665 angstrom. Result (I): 4.54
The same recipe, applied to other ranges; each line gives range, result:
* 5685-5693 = 5.2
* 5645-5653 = 5.08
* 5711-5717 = 5.28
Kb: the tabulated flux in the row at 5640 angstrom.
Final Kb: 4.972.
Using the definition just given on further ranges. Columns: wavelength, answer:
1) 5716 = 5.314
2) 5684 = 5.186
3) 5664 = 4.542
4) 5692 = 5.337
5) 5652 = 4.929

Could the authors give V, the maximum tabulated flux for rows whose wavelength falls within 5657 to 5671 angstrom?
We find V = 4.822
